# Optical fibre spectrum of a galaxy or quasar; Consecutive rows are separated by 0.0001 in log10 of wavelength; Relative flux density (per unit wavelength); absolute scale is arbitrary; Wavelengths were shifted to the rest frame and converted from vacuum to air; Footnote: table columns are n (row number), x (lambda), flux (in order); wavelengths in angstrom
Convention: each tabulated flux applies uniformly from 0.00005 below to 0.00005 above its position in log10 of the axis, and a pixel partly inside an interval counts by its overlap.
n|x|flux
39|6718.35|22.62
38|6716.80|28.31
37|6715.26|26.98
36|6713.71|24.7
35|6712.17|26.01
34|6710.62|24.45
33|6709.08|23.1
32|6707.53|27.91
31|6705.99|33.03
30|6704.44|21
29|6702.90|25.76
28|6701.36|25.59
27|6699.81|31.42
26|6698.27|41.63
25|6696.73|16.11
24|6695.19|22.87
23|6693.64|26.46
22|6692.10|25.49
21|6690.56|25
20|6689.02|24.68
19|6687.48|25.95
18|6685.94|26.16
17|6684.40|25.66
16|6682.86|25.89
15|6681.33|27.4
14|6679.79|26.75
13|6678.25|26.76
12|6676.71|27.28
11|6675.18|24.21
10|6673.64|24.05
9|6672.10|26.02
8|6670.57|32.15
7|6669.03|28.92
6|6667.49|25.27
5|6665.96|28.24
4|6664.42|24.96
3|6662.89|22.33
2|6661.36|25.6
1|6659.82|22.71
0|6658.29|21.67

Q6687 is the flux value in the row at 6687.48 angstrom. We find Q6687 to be 25.95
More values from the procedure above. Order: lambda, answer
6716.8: 28.31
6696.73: 16.11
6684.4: 25.66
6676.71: 27.28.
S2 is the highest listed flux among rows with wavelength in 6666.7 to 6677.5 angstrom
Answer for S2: 32.15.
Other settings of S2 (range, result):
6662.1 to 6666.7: 28.24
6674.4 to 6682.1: 27.4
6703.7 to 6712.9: 33.03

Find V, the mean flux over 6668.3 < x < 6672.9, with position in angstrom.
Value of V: 29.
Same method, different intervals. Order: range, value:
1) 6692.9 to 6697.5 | 21.8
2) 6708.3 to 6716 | 25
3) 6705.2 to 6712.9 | 26.9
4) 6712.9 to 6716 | 25.8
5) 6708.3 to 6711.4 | 23.7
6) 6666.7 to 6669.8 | 27.1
